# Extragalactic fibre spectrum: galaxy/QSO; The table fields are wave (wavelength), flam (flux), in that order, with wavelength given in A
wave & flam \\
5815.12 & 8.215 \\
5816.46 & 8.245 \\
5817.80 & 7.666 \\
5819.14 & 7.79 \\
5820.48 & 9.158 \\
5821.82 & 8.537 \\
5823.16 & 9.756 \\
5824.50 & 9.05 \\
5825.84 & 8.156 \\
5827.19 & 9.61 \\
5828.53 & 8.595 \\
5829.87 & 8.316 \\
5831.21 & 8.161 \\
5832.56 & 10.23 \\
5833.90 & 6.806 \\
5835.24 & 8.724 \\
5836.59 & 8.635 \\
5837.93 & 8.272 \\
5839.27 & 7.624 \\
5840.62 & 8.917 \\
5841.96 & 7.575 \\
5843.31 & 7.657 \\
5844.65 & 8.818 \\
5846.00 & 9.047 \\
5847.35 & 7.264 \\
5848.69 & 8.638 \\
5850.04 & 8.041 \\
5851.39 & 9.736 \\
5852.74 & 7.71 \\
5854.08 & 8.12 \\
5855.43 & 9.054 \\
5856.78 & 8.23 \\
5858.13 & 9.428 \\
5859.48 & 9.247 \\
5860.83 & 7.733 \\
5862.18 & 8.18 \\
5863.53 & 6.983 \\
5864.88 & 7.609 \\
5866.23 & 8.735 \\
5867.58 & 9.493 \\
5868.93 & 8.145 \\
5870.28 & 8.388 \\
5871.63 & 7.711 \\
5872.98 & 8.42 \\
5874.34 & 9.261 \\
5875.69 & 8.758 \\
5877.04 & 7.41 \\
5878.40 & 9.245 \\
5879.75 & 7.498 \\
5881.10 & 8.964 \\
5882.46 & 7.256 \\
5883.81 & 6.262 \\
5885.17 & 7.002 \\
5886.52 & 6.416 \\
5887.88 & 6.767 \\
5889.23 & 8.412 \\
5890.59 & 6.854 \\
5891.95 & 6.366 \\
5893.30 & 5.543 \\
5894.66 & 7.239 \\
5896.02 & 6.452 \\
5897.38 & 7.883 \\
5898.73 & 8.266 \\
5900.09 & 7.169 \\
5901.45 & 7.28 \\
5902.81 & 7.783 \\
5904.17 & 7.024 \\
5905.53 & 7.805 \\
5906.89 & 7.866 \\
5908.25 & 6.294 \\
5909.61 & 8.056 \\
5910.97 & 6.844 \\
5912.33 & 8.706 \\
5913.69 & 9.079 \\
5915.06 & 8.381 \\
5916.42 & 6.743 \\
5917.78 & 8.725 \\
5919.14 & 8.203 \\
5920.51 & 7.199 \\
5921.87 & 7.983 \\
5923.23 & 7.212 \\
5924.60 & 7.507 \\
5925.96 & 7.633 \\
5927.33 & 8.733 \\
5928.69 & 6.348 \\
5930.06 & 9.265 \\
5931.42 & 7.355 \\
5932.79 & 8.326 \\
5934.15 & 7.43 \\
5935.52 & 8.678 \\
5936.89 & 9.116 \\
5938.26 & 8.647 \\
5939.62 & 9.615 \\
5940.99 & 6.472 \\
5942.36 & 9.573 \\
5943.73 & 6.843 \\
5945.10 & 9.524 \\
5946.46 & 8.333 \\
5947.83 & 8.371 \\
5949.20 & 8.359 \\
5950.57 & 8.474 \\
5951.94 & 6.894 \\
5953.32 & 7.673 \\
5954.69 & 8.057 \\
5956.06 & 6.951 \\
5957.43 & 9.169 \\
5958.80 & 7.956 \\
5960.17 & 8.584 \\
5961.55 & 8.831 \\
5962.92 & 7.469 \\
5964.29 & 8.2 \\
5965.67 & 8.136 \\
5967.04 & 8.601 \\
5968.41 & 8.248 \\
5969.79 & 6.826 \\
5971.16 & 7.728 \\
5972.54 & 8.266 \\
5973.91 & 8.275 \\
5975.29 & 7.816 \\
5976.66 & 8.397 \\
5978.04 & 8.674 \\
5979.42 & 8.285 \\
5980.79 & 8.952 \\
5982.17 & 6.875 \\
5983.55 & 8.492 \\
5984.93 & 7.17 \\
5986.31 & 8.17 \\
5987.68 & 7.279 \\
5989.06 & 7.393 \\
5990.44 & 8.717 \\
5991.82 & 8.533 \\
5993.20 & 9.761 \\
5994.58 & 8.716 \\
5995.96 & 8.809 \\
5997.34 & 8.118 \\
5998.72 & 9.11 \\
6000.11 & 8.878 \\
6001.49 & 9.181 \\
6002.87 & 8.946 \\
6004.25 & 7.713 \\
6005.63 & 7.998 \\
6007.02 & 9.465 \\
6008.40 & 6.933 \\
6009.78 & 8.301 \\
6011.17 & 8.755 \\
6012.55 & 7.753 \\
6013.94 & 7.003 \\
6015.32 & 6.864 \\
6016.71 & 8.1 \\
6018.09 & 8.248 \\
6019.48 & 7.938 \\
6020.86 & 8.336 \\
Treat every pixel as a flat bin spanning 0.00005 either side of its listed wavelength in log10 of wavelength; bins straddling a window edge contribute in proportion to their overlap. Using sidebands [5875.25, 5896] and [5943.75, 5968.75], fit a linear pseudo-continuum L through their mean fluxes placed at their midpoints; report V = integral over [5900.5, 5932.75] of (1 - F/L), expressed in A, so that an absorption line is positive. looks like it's -0.3 A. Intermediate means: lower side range 7.29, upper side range 8.18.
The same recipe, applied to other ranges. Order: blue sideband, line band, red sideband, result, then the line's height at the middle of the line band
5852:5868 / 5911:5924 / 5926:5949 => 0.5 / 8.3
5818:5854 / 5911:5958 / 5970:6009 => 1.5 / 8.36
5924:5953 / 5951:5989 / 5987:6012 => 1.5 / 8.32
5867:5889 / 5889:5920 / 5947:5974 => 1.8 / 7.98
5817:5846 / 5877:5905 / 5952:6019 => 3.6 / 8.36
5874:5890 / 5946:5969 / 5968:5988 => -0.6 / 7.92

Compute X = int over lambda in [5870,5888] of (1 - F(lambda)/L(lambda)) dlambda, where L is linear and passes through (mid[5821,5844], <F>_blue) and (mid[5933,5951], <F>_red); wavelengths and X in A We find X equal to 1.4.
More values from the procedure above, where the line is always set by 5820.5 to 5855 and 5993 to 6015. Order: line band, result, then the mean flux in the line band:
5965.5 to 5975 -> 0.49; 8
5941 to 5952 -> 0.23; 8.27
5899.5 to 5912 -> 1.59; 7.39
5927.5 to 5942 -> 0.46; 8.18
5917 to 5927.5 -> 0.75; 7.85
